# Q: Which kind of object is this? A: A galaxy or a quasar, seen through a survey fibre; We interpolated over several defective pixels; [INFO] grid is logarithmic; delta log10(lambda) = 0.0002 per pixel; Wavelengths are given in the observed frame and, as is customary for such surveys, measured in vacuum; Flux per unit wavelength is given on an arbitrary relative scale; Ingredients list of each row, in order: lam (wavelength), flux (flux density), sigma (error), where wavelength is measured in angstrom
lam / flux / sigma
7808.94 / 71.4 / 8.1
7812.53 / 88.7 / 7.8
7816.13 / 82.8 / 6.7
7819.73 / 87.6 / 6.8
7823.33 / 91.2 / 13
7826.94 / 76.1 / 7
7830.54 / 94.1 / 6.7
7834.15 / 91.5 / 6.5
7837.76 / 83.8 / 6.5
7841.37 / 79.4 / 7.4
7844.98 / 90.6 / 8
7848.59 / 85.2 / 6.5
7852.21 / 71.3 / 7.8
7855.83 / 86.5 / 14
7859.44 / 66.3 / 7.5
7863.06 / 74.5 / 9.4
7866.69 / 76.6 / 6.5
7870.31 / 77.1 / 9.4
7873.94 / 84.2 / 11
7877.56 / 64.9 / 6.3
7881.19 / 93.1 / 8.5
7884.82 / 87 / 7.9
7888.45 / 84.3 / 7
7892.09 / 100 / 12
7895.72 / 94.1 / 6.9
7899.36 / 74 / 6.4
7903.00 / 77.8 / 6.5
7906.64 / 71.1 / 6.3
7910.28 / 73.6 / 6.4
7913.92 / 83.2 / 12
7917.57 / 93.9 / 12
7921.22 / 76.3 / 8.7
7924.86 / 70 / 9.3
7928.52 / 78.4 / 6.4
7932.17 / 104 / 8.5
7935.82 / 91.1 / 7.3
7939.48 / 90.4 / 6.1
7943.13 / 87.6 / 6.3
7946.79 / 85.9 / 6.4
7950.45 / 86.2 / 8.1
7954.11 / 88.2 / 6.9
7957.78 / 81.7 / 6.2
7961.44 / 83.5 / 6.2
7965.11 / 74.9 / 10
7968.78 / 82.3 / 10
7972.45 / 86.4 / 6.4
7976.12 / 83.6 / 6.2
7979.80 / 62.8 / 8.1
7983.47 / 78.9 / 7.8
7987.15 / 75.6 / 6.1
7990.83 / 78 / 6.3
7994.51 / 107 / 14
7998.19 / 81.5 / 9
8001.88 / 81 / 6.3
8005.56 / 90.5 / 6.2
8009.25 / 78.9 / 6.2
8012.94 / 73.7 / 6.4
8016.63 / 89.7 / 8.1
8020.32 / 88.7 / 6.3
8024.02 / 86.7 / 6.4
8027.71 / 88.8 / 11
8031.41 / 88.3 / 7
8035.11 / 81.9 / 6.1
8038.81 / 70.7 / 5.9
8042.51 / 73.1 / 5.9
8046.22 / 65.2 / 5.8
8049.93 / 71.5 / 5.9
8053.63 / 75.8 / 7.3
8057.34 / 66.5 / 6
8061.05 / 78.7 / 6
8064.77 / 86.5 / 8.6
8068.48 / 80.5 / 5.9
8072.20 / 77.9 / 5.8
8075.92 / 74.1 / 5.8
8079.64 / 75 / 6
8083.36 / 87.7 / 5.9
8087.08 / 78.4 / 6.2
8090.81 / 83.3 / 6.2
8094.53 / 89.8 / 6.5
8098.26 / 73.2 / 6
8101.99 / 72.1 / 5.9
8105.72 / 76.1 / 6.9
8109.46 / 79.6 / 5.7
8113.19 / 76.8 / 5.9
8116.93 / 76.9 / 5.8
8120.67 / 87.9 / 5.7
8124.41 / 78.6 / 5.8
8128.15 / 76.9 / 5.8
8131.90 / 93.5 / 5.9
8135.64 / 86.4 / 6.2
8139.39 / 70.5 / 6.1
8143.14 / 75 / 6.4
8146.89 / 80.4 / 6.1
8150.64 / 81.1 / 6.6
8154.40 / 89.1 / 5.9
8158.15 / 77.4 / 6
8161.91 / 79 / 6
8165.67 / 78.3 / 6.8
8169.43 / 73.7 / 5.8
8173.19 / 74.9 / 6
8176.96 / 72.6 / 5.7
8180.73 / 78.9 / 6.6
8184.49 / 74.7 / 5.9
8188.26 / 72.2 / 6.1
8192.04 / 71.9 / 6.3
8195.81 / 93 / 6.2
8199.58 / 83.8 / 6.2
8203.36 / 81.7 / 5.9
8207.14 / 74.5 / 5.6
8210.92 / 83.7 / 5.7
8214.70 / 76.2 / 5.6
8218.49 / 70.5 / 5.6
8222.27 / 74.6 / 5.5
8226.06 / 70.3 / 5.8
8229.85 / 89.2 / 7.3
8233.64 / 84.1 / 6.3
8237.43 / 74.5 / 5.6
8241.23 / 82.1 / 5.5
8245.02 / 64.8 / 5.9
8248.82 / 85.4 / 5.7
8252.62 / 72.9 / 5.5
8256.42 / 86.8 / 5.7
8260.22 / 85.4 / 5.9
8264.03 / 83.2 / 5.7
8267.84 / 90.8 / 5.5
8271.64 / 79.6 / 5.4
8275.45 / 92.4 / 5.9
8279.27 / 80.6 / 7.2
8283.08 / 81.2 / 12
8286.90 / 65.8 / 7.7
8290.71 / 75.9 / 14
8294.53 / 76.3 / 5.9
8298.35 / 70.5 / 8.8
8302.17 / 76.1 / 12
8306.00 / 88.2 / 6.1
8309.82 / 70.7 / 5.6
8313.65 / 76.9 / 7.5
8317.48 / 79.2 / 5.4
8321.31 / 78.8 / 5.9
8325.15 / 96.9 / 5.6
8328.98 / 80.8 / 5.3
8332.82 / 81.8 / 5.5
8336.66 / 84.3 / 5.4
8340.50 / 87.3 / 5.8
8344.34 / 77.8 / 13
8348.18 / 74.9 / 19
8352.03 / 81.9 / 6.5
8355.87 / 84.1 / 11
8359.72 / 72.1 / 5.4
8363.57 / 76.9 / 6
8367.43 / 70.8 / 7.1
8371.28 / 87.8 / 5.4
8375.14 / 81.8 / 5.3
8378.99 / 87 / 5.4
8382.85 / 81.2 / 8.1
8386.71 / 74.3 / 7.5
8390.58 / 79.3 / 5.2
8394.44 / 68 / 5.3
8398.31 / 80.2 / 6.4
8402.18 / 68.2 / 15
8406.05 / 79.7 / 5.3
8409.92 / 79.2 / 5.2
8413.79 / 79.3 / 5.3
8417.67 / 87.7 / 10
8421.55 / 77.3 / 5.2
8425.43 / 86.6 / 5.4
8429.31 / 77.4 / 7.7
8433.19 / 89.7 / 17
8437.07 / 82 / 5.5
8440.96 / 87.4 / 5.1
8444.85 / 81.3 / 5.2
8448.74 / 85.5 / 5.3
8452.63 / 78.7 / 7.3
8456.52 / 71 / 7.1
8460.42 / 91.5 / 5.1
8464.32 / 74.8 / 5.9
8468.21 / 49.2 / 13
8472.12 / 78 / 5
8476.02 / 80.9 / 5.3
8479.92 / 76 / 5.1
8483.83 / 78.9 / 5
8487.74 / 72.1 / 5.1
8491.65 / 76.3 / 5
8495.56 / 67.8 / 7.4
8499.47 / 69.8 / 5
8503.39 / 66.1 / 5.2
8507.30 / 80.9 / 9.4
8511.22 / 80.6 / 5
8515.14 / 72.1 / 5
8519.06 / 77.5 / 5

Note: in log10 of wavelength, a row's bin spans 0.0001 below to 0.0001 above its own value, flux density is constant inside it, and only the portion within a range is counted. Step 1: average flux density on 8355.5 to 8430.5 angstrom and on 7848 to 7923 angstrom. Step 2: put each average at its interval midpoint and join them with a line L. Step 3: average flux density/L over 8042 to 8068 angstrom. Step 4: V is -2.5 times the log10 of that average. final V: 0.081 mag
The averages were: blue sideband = 80.6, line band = 74.3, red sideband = 78.8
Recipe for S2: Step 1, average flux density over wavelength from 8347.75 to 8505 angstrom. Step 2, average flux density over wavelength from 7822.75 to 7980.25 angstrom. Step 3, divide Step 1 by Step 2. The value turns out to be 0.9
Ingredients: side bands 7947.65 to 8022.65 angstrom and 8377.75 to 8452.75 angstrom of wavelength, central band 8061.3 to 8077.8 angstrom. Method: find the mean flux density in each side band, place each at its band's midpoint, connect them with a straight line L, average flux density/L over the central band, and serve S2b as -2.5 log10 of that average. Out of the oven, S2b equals 0.04 mag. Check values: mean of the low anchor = 82.7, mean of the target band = 79.6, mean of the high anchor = 80.5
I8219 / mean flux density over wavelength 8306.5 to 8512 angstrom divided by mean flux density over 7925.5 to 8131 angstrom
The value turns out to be 0.97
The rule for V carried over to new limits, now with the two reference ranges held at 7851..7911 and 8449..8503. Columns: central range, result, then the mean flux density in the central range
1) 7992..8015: -0.09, 85.3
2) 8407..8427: -0.10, 81.8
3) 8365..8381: -0.09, 81.7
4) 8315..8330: -0.11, 83.8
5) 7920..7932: 0.01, 78.9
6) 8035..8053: 0.10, 71.8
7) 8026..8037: -0.10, 86.2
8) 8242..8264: -0.04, 79.6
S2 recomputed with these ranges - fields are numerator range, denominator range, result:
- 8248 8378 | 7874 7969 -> 0.96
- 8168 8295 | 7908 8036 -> 0.94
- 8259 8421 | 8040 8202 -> 1.02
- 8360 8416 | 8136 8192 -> 1.01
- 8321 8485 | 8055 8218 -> 1.01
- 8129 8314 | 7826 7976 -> 0.95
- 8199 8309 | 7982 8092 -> 0.98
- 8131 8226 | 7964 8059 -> 0.98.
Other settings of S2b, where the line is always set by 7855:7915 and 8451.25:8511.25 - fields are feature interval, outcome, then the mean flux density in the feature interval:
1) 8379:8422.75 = -0.04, 78.1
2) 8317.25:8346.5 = -0.11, 83.5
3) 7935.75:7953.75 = -0.11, 88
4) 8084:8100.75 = -0.04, 81.3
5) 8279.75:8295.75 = 0.01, 75.3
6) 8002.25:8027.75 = -0.08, 84.8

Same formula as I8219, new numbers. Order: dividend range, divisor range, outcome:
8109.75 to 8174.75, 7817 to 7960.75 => 0.96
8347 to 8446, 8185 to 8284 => 1.00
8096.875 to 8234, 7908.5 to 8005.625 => 0.94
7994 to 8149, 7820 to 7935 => 0.97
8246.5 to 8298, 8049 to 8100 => 1.03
